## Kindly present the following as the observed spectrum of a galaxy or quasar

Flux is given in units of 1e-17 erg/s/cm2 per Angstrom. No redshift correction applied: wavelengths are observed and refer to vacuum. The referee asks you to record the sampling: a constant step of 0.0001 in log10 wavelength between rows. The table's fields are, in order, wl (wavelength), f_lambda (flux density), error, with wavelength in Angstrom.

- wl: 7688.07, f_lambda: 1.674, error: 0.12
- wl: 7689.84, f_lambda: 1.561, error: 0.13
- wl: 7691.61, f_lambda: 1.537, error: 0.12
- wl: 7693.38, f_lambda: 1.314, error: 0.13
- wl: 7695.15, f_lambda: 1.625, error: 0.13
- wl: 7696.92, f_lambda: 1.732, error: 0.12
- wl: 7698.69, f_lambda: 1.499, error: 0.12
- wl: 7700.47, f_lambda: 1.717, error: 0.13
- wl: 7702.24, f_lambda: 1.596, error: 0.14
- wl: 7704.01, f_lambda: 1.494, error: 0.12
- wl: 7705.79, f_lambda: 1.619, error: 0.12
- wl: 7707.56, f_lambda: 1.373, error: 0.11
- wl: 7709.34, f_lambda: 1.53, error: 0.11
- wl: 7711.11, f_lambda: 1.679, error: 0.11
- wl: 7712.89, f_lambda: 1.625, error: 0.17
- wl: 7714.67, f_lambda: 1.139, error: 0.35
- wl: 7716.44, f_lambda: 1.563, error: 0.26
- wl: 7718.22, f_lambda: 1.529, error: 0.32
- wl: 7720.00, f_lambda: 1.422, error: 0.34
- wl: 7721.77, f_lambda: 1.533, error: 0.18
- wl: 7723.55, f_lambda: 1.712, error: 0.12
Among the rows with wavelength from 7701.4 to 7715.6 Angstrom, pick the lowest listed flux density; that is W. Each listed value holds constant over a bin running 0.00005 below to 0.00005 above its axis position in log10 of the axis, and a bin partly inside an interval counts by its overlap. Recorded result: 1.139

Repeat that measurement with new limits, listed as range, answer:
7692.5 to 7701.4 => 1.314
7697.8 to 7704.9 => 1.494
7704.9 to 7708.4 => 1.373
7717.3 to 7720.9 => 1.422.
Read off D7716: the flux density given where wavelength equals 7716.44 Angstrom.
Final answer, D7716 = 1.563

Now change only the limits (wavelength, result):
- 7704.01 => 1.494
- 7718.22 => 1.529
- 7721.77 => 1.533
